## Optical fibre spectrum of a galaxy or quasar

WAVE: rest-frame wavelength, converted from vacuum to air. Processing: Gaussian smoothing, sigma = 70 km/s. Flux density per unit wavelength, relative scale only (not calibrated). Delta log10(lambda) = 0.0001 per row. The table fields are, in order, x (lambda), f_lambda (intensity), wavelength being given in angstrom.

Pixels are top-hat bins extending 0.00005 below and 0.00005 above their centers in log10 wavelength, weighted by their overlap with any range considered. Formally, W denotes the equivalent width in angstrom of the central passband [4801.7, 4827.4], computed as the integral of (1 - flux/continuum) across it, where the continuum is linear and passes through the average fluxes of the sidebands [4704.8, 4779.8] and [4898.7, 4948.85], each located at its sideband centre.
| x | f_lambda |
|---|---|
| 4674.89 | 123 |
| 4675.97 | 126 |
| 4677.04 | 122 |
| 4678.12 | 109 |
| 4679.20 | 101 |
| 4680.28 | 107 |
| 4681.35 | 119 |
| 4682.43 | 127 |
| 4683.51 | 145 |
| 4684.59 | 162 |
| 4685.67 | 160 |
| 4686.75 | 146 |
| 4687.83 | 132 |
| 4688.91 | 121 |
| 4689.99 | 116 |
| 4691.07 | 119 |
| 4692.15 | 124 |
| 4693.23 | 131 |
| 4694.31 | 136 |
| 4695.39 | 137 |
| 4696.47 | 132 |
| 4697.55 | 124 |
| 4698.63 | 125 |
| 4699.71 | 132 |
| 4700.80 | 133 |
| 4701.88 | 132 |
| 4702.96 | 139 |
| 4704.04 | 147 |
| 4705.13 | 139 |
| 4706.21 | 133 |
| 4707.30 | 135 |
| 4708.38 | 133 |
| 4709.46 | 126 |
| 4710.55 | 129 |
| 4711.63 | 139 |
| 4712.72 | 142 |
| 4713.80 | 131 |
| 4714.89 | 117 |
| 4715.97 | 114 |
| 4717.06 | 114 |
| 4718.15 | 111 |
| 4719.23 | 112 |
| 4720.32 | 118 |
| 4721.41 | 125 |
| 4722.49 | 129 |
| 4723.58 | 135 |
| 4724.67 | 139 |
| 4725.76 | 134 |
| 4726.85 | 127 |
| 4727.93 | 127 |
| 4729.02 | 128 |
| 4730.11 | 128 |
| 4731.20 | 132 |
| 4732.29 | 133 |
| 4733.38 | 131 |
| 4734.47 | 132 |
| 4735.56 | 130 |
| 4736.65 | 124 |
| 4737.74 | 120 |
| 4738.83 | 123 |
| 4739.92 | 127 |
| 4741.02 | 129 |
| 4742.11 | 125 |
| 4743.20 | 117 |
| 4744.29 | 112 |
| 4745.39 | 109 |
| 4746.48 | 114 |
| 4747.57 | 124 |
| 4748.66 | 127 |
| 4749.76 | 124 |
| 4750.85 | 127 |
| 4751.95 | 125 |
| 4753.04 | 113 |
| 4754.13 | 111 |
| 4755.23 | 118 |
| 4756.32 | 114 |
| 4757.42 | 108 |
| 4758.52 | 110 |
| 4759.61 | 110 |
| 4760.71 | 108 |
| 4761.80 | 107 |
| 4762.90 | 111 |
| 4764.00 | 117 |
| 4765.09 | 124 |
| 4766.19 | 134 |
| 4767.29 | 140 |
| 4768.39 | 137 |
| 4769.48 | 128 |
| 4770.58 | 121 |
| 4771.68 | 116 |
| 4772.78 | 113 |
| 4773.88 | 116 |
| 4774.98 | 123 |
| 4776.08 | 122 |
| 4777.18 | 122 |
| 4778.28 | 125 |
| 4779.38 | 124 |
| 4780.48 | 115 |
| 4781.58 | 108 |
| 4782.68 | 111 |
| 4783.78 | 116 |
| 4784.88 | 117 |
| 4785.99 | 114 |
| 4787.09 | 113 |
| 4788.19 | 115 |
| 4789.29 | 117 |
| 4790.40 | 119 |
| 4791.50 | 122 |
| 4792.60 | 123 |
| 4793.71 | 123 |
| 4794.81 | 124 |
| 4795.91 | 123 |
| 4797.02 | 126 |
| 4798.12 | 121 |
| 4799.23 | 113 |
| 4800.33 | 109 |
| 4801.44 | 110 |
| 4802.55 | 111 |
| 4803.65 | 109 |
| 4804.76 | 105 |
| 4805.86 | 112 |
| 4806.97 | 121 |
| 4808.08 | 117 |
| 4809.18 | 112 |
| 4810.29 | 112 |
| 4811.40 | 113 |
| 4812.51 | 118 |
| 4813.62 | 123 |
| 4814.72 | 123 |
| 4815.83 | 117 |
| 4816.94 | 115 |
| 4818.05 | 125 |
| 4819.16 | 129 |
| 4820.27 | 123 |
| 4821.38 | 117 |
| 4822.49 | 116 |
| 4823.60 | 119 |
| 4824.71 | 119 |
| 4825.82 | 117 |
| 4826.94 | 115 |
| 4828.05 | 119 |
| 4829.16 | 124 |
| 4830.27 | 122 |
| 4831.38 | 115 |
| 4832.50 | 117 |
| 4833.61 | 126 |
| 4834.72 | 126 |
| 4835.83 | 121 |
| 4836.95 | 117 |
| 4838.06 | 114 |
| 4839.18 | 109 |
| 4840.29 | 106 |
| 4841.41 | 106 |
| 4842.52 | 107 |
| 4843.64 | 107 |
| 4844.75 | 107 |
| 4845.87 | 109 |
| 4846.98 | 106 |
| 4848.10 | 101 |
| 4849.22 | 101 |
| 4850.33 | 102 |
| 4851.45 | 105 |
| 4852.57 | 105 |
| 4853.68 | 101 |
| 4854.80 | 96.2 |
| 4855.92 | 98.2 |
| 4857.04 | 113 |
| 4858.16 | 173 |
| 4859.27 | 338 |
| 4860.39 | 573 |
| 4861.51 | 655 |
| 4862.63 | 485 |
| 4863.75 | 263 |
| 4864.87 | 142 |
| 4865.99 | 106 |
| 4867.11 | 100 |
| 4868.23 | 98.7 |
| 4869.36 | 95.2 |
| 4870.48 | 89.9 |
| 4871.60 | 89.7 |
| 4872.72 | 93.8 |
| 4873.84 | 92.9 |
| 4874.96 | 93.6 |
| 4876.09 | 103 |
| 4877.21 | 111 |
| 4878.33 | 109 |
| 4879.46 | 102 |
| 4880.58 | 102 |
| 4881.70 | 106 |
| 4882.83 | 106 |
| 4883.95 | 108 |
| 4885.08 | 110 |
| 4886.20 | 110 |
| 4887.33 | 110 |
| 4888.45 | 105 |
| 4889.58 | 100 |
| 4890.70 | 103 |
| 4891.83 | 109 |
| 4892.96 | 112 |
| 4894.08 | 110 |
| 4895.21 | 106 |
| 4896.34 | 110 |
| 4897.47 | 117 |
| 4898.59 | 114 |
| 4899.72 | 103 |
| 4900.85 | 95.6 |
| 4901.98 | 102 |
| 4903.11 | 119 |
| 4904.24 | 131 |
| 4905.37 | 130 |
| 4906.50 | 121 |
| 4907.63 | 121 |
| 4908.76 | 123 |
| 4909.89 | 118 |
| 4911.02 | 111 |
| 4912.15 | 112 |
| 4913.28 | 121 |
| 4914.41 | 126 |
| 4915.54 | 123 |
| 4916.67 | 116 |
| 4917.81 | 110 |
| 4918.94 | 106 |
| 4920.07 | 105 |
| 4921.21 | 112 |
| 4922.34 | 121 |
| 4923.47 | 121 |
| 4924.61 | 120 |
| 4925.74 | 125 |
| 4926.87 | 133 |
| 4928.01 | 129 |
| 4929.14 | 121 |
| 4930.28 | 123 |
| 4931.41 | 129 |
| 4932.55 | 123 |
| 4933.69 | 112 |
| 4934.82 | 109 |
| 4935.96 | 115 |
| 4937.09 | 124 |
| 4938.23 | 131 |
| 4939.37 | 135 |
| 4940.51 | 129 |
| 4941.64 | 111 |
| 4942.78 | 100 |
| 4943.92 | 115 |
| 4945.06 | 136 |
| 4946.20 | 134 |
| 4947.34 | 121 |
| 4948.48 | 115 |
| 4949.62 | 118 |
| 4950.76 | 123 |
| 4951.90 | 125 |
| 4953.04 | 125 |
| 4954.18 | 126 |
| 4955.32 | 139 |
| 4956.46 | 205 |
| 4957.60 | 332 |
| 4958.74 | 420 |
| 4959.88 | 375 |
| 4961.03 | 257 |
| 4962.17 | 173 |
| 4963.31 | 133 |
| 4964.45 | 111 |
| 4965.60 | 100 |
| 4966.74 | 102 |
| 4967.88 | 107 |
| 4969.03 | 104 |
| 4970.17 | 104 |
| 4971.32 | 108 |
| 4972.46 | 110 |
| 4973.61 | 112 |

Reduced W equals 1.0 angstrom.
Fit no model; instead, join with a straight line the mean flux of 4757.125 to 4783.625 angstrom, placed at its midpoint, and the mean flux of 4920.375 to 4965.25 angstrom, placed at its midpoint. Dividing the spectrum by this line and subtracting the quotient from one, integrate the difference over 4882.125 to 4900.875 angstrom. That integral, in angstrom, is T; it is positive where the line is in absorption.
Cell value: 4.3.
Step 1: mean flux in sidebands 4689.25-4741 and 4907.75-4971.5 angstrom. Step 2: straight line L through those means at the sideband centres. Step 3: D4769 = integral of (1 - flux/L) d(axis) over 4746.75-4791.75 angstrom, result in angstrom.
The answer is 4.2 angstrom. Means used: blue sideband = 129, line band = 119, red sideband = 138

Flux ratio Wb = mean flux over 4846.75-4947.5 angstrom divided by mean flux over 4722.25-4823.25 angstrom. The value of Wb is 1.10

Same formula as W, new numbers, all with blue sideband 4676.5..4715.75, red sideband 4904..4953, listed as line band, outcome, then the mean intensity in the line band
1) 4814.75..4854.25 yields 3.4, 114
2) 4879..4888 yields 1.2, 107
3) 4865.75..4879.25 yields 2.7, 98.4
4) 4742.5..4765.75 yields 2.2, 116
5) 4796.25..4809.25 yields 1.2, 114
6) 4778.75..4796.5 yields 1.2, 118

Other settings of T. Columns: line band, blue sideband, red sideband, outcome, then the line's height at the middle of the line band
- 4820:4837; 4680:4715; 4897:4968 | 1.9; 135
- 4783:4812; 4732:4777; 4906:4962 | 2.2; 126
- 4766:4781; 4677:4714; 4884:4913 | 0.0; 124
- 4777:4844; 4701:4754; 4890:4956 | 3.4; 123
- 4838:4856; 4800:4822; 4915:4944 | 1.9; 117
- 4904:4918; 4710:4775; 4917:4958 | 0.8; 128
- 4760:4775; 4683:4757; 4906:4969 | 1.1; 130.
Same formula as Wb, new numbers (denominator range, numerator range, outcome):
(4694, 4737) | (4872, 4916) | 0.85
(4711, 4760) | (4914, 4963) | 1.18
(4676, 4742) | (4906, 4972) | 1.06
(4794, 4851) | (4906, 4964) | 1.23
